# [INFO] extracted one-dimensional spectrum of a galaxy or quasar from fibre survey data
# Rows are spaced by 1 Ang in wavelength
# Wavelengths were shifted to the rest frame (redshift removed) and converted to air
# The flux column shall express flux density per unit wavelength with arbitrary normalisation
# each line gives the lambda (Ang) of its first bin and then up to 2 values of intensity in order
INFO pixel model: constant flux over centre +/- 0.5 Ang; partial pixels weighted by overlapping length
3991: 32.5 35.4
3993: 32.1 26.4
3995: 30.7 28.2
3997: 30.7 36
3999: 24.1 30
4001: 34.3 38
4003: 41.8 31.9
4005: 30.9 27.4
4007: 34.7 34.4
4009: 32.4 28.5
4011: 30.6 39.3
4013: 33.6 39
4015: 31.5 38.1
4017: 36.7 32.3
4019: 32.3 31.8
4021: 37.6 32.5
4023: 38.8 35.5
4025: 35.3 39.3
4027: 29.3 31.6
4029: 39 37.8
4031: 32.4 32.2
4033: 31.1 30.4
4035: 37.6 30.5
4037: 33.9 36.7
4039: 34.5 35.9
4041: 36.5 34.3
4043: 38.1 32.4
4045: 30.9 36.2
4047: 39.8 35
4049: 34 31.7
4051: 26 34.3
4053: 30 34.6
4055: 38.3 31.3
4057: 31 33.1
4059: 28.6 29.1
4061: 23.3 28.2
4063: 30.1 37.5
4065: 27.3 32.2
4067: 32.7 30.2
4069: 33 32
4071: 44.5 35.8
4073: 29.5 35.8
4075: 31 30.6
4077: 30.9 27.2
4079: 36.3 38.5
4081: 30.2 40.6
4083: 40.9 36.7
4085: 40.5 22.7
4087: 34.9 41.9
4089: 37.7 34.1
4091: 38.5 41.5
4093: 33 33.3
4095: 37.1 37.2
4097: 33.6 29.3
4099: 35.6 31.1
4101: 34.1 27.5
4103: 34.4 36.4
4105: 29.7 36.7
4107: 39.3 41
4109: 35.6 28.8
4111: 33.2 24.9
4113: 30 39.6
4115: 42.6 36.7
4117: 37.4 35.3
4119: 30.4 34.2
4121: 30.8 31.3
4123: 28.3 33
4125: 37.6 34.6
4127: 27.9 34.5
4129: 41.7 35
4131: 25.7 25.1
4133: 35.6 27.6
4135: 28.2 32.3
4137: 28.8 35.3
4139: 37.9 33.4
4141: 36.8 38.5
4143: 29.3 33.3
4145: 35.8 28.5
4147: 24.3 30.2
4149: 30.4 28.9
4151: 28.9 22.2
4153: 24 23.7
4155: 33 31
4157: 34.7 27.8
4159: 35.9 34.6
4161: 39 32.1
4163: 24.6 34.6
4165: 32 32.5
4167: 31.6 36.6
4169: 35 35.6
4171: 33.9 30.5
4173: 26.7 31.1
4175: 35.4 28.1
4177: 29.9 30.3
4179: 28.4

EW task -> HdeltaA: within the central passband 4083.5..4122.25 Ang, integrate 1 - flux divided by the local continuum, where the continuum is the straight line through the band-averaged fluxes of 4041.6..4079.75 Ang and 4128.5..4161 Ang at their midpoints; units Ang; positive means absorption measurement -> -3.2 Ang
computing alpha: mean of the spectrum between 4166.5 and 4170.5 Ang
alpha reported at 34.7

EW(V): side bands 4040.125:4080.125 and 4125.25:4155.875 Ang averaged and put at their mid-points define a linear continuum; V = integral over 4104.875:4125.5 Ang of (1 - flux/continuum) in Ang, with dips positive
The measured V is -1.7 Ang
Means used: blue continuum 32.8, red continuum 31.1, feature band 34.2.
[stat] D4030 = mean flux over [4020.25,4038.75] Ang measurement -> 34.5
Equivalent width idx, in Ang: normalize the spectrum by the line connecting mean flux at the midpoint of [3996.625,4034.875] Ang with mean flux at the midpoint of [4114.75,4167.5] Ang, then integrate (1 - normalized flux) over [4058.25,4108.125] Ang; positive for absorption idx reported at -1.5 Ang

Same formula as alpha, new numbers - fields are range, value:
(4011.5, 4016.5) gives 36.3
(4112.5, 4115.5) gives 37.4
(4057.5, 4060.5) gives 30.3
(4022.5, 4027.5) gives 35.6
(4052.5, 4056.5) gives 33.5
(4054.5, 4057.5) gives 33.5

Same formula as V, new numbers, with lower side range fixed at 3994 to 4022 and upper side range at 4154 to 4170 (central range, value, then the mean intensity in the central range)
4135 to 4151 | 0.4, 32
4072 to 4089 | -0.8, 34.4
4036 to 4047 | -0.6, 35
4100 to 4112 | -0.3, 33.7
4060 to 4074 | 0.4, 32.1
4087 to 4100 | -1.1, 35.8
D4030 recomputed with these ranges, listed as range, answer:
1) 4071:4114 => 34.4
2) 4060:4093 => 33.9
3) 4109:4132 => 33.2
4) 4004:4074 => 33.4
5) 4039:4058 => 33.9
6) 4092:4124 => 33.9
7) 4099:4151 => 32.9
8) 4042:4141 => 33.5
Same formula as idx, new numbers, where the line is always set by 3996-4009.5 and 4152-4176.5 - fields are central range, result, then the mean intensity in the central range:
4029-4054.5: -1.2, 34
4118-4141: -0.4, 32.4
